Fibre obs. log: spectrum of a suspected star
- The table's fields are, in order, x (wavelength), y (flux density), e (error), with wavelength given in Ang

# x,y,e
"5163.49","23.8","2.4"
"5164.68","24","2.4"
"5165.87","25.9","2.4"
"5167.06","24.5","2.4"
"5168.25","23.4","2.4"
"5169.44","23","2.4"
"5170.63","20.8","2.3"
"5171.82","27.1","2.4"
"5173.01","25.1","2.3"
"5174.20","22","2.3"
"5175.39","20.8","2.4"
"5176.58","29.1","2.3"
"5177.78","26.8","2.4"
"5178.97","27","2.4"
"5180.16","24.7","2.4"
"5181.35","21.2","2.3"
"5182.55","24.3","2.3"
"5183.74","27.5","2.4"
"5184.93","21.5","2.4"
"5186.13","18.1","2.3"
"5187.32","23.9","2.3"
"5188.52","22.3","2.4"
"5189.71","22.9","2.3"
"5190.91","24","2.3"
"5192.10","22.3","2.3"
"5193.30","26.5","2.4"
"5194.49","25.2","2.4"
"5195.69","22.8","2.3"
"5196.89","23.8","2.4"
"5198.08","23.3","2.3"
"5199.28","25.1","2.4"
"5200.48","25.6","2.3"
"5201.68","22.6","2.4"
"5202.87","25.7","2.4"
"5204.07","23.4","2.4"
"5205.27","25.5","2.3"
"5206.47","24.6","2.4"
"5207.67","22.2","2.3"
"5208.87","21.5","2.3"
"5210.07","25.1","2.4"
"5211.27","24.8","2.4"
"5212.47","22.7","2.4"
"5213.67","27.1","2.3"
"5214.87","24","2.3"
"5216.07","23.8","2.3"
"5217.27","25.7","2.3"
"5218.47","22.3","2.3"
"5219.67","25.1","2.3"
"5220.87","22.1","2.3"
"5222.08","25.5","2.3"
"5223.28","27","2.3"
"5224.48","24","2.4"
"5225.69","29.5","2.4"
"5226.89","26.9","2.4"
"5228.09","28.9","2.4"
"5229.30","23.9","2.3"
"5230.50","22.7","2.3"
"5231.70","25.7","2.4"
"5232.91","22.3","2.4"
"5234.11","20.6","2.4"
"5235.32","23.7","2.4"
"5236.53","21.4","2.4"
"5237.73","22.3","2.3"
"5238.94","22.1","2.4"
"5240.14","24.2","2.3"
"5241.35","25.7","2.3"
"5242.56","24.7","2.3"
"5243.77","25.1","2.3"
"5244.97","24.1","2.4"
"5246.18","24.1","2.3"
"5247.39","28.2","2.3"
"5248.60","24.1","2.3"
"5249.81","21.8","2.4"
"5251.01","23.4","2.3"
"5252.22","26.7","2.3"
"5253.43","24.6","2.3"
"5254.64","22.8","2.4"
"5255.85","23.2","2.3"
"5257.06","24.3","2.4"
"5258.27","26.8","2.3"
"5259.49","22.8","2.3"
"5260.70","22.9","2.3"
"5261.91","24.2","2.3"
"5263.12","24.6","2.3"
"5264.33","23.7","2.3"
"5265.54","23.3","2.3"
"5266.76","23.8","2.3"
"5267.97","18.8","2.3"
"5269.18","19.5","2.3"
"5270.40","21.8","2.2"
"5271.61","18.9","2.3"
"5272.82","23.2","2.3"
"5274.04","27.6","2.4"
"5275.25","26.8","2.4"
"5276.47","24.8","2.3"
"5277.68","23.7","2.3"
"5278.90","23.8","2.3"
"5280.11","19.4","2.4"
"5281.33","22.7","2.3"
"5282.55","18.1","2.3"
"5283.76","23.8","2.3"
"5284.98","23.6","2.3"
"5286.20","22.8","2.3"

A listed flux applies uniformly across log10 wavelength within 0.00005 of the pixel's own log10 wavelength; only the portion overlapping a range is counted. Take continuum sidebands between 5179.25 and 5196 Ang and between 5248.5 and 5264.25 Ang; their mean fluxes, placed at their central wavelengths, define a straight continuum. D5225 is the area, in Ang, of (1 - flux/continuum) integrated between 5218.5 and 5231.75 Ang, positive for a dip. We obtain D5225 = -0.9 Ang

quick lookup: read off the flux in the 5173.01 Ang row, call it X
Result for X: 25.1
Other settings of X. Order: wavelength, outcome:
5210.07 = 25.1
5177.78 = 26.8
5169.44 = 23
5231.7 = 25.7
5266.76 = 23.8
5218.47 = 22.3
